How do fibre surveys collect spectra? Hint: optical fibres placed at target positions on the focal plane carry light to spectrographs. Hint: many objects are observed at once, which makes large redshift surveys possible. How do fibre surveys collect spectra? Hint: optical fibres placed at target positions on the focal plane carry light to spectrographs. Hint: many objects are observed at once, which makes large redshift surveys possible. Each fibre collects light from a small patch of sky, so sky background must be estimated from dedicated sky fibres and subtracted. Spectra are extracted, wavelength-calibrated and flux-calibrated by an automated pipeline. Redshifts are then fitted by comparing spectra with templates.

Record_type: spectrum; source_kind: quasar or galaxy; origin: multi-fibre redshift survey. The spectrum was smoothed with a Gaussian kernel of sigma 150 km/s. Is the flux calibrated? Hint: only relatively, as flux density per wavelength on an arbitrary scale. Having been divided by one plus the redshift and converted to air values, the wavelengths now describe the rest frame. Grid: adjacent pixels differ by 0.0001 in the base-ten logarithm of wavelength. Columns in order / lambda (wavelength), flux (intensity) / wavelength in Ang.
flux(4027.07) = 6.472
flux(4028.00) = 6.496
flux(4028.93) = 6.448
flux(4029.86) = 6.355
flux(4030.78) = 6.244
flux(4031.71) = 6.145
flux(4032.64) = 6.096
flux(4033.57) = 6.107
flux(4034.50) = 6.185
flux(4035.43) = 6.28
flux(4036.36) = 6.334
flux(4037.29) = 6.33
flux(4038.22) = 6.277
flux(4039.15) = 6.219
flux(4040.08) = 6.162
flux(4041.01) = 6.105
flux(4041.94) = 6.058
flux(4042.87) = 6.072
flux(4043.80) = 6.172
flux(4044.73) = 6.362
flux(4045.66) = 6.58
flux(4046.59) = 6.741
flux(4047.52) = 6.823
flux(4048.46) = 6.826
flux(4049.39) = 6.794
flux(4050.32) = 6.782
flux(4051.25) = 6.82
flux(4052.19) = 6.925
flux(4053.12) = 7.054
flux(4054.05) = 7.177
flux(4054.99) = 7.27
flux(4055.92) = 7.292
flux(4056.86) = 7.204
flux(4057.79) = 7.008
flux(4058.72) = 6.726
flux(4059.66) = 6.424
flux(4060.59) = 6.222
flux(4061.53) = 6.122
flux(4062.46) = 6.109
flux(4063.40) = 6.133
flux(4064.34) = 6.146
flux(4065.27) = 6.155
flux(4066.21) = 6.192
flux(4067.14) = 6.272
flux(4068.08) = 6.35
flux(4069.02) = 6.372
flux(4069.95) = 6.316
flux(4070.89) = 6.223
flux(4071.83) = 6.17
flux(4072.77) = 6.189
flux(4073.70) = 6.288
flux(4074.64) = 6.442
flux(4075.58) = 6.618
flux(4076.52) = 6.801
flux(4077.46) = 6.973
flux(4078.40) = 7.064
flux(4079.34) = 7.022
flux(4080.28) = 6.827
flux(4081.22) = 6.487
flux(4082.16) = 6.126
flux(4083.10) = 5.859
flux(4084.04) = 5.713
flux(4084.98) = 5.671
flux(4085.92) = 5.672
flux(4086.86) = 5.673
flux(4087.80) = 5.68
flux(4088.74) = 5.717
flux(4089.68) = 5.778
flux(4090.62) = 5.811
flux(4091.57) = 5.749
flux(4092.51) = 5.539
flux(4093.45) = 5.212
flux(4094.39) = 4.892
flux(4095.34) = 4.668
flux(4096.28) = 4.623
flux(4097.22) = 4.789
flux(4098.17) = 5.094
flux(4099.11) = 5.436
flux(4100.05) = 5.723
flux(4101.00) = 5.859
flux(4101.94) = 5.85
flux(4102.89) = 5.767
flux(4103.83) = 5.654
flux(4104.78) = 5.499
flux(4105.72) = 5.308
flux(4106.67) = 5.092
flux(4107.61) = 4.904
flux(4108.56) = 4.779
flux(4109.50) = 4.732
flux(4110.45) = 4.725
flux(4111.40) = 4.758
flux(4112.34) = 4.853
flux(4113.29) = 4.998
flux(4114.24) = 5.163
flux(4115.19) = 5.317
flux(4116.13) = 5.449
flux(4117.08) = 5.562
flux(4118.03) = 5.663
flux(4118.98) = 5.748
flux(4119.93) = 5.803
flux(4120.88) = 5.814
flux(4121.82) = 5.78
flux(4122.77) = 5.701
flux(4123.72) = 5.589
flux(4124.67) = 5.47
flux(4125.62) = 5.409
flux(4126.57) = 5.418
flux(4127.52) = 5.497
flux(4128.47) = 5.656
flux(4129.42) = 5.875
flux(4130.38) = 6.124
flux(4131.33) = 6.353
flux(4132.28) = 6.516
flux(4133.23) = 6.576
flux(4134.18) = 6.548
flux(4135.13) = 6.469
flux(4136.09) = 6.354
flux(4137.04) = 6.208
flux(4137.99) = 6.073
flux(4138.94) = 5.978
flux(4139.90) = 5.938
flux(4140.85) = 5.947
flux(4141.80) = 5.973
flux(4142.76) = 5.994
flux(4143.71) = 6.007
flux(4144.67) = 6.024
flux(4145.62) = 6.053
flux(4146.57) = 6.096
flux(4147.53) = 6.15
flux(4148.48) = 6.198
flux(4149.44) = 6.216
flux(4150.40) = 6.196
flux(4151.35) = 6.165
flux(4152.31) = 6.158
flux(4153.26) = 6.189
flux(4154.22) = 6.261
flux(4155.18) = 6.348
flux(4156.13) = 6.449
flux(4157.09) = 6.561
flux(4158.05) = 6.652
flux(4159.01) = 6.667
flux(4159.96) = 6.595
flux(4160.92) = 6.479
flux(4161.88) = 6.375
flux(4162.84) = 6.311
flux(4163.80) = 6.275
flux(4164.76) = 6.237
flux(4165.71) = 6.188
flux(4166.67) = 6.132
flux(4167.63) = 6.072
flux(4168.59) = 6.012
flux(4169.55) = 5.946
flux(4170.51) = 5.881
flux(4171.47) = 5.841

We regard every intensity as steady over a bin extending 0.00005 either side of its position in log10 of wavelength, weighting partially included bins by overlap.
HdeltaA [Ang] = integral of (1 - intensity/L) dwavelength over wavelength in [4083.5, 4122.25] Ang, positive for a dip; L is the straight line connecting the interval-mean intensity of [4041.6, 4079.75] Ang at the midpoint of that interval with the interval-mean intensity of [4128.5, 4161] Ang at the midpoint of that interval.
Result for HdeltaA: 6.2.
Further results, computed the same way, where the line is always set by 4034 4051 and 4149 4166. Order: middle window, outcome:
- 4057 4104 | 2.75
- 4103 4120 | 3.08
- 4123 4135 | 0.82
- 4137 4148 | 0.57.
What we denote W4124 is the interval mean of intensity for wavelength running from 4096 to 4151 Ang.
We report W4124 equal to 5.68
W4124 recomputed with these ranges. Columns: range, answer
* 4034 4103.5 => 6.21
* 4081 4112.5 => 5.4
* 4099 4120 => 5.32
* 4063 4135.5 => 5.77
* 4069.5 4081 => 6.57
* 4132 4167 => 6.26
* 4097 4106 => 5.52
